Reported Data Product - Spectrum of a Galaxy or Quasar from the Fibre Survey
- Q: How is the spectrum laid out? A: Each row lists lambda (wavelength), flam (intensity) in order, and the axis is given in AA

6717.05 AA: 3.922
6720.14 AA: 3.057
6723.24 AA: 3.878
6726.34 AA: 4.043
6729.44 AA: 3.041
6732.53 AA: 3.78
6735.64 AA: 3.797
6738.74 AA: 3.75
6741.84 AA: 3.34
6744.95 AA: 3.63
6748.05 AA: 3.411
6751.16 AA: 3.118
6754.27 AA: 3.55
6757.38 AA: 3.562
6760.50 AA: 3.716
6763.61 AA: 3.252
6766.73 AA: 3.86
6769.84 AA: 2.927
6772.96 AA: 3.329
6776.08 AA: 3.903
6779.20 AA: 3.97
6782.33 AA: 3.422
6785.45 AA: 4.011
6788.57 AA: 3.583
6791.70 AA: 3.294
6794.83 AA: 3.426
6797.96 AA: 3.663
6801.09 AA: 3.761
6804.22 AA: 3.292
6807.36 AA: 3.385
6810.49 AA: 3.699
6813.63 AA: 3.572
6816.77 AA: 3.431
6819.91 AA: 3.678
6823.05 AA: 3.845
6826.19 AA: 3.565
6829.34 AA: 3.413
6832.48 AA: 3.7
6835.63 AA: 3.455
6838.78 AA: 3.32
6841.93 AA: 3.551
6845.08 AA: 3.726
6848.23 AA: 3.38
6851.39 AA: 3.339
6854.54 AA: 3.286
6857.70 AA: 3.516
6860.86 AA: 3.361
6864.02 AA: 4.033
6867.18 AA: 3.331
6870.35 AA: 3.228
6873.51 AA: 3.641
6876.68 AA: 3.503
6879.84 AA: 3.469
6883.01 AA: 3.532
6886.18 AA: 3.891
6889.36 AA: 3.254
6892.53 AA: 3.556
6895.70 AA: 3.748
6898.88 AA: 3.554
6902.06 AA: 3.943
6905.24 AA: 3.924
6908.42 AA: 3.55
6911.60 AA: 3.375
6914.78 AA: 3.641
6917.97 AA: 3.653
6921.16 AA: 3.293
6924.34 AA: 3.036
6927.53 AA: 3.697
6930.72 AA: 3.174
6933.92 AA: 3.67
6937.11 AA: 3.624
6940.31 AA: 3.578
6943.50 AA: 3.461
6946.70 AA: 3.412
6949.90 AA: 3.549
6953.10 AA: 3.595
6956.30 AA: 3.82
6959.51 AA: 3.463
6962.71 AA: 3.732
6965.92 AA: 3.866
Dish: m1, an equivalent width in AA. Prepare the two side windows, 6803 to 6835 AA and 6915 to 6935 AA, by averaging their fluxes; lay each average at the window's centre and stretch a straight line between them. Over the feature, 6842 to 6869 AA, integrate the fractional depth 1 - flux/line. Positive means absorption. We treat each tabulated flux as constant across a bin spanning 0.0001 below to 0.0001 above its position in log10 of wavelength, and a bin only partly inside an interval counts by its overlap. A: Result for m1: 0.1 AA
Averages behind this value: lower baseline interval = 3.56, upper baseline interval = 3.43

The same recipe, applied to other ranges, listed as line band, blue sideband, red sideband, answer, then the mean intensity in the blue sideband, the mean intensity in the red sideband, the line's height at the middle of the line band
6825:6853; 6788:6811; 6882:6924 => 0.3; 3.5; 3.59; 3.54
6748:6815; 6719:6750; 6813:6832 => 0.9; 3.57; 3.59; 3.58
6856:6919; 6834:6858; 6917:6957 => -2.1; 3.44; 3.5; 3.47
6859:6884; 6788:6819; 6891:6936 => 0.2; 3.51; 3.56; 3.54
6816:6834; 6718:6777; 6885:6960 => -0.4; 3.52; 3.56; 3.54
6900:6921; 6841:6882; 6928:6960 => -0.8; 3.49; 3.54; 3.52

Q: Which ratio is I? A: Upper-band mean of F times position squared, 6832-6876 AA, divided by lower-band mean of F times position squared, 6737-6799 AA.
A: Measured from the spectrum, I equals 1.01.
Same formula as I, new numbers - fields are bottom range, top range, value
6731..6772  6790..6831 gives 1.03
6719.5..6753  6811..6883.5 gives 1.03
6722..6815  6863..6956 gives 1.04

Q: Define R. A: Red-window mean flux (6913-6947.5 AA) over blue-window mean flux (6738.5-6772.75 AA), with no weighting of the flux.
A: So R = 1.0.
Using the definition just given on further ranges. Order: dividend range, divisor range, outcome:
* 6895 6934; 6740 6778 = 1.02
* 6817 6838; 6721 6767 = 1.01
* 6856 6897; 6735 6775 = 1.02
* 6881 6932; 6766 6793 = 0.99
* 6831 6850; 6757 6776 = 1.01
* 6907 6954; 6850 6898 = 0.99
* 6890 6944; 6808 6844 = 1.00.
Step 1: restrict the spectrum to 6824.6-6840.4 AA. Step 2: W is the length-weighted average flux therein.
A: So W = 3.49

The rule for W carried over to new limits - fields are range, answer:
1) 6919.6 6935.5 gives 3.37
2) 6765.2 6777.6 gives 3.5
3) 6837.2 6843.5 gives 3.43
